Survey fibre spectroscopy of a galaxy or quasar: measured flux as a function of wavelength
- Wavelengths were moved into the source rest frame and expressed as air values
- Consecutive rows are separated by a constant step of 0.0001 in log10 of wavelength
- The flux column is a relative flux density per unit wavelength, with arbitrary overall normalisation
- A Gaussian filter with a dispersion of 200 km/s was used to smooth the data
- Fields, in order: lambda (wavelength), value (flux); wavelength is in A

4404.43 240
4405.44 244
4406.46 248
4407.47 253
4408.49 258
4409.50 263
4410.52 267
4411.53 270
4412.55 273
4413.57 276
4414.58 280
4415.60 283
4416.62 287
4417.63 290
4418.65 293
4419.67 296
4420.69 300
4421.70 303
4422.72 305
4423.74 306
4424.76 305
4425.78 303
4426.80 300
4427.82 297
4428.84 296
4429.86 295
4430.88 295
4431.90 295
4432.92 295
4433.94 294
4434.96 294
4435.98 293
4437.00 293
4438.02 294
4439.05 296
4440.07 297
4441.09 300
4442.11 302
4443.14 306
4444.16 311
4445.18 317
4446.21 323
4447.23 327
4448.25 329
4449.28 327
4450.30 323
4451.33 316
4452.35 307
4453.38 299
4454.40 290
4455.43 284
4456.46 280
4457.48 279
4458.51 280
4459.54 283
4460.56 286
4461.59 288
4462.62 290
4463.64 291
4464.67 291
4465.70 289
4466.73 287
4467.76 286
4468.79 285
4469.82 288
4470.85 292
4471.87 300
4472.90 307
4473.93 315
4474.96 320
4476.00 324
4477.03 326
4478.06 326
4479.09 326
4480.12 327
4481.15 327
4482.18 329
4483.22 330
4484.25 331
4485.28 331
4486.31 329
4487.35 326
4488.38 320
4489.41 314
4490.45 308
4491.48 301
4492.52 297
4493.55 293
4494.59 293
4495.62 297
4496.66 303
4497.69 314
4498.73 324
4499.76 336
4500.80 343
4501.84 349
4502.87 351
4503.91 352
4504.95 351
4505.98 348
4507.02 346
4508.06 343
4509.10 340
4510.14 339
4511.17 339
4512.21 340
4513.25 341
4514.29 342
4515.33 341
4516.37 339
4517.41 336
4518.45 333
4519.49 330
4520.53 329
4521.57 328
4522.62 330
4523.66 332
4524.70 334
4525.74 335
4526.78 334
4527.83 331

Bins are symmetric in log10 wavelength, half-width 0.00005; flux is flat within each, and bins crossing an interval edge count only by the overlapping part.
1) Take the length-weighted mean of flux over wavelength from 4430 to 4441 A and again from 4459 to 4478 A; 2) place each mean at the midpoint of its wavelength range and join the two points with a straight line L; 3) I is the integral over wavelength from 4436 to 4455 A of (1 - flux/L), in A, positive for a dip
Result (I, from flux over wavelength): -0.8 A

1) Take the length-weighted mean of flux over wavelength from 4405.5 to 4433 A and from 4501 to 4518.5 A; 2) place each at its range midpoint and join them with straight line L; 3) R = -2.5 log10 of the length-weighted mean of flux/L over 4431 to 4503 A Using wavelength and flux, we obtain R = 0.03 mag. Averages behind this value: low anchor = 286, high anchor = 343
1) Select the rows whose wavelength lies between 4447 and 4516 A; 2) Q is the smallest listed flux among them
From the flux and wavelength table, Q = 279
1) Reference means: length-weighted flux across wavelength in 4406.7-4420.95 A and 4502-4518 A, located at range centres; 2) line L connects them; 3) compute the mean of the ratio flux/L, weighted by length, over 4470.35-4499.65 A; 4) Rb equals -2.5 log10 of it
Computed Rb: 0.03 mag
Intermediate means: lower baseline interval 277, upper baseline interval 343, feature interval 316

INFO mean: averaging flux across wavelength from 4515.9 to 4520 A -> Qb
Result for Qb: 335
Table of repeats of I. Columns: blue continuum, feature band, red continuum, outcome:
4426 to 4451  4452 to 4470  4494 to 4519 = 1.5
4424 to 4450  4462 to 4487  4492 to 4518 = 0.7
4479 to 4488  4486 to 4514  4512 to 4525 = 0.3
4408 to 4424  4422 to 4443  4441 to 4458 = -0.2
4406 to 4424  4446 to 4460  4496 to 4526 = 0.0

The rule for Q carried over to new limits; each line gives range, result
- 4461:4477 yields 285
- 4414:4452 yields 280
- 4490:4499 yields 293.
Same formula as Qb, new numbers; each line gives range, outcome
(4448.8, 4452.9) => 318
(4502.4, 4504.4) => 351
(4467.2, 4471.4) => 288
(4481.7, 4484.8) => 330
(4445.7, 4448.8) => 327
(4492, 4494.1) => 294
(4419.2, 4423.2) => 301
